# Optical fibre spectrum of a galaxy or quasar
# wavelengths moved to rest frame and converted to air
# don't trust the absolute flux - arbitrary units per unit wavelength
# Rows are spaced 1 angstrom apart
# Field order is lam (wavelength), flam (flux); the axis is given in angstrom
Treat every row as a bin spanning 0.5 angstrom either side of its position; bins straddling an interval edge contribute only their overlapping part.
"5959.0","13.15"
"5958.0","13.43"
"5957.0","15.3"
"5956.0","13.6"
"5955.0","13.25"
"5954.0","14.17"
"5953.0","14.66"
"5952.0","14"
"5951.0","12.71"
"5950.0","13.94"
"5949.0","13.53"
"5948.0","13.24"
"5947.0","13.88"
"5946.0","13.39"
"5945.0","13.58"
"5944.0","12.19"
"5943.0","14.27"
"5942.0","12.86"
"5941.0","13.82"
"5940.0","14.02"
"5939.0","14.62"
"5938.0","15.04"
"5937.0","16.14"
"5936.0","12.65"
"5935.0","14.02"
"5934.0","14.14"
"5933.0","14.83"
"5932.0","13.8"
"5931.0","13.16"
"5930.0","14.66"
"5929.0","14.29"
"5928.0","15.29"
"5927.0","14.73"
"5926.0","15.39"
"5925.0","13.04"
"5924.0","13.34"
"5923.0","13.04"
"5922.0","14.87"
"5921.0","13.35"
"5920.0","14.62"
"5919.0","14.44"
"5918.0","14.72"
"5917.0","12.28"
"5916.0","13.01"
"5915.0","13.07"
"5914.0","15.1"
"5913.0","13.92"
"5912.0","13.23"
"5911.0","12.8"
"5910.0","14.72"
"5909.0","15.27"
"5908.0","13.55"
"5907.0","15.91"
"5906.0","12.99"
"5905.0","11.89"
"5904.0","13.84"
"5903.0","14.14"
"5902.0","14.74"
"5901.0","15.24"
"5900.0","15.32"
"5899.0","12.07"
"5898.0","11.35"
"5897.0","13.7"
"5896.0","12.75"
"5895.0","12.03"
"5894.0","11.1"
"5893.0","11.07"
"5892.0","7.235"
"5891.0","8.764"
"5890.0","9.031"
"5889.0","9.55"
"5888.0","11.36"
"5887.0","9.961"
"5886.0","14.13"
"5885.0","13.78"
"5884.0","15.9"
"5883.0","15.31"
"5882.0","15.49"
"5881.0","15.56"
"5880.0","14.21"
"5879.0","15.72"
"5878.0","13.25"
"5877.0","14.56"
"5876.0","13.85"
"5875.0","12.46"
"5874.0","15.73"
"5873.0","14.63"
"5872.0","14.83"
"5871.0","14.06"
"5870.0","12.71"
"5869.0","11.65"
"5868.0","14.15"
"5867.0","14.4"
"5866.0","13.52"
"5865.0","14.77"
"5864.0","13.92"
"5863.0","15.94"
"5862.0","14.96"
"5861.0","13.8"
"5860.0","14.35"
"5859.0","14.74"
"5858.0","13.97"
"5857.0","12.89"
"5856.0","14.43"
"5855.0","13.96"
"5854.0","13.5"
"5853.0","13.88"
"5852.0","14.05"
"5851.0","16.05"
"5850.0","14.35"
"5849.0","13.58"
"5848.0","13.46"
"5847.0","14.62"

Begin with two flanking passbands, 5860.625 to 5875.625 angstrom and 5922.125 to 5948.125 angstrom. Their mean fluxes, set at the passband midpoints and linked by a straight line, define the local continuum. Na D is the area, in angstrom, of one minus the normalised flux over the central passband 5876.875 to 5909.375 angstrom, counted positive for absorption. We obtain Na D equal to 2.4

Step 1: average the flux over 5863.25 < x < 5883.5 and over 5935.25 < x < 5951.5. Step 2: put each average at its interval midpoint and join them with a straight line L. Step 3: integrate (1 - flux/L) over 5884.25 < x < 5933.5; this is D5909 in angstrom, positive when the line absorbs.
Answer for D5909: 2.8 angstrom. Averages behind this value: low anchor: 14.3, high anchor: 13.7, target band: 13.2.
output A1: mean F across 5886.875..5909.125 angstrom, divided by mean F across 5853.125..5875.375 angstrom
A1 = 0.87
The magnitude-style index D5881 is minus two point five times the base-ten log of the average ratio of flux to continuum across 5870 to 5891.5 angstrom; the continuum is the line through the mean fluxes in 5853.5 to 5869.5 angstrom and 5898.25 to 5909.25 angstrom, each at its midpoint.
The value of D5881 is 0.05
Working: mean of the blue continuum 14.1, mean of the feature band 13.4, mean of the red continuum 14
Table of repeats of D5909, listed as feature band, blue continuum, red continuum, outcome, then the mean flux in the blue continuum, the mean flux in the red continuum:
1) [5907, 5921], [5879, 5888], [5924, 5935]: 0.3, 14.2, 14.3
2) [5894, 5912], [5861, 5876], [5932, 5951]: 0.5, 14.1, 13.9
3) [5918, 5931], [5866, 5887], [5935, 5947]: -0.3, 14.2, 13.9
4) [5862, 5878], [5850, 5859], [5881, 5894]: -1.2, 14.1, 11.9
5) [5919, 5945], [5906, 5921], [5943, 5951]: -0.8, 14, 13.4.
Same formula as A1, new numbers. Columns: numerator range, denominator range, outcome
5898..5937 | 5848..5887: 0.98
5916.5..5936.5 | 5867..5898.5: 1.09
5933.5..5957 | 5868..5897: 1.07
